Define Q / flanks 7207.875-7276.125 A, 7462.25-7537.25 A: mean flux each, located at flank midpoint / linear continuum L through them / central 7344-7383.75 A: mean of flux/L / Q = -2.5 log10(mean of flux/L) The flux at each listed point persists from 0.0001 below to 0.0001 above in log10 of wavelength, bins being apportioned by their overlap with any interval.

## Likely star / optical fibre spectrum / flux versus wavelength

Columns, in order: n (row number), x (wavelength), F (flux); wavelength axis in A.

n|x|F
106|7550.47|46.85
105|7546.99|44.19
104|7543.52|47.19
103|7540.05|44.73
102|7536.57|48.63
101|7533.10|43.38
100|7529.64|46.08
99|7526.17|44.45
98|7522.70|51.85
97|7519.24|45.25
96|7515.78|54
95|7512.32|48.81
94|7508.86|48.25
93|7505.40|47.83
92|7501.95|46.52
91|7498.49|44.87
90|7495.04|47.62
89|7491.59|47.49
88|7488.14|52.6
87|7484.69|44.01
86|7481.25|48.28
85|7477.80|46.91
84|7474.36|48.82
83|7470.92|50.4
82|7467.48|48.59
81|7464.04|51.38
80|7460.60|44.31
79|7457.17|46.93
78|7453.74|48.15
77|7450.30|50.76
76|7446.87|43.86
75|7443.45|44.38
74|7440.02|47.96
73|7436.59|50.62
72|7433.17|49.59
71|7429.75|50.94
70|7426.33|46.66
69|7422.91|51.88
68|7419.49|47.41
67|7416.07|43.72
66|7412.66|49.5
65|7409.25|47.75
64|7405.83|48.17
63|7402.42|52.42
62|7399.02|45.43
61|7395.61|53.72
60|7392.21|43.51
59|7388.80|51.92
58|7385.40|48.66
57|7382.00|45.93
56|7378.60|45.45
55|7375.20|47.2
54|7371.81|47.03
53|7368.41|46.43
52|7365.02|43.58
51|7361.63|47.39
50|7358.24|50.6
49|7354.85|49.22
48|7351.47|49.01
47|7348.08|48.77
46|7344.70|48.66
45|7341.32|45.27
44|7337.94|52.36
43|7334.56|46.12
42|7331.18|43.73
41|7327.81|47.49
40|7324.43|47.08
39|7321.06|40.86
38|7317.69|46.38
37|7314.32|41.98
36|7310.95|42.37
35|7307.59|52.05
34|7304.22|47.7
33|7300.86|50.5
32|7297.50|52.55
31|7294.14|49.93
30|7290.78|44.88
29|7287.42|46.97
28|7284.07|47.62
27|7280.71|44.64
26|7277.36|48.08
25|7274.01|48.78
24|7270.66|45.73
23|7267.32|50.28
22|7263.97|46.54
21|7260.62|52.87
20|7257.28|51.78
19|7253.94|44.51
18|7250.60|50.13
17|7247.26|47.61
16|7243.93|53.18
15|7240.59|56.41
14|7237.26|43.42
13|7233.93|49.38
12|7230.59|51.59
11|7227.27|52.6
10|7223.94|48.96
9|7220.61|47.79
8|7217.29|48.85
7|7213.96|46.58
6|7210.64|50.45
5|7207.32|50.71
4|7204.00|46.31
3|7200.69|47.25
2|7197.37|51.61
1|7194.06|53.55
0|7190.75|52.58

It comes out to 0.03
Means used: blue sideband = 49.4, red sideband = 48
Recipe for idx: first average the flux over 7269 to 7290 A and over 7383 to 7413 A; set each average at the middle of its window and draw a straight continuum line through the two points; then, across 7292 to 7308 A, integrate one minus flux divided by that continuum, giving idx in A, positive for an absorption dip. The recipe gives -1.03 A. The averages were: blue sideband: 46.9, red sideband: 48.9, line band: 50.3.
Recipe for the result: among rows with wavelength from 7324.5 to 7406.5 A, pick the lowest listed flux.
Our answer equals 43.51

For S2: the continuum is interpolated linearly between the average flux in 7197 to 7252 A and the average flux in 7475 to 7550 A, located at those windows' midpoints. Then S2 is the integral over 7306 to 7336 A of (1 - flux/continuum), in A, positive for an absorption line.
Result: 2.1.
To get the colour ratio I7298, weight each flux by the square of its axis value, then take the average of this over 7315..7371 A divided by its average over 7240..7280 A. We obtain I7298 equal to 1.0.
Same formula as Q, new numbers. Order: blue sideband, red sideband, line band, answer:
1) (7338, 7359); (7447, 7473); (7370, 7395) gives 0.029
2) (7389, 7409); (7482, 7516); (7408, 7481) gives 0.007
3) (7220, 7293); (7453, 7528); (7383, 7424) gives -0.005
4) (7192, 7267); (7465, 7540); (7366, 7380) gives 0.052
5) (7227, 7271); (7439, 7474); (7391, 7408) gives -0.011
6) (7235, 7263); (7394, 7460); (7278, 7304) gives 0.031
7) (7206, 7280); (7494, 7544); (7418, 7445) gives -0.017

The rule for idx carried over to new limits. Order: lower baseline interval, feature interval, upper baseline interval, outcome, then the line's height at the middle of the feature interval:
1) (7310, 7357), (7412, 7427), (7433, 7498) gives -0.1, 47.4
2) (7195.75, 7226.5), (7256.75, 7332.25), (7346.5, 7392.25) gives 1.3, 48.2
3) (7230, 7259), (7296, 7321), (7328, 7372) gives 0.6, 48.4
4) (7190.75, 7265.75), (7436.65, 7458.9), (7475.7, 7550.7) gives 0.3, 47.8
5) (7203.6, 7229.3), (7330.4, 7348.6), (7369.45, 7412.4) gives 0.3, 48.4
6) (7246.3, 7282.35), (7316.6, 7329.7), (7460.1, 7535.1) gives 0.8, 48.2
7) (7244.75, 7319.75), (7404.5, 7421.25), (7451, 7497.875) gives 0.3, 48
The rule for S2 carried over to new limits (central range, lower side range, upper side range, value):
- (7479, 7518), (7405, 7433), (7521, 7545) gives -0.9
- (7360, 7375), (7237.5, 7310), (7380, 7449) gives 0.7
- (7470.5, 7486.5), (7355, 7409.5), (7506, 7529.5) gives 0.3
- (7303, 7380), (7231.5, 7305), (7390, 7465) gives 2.7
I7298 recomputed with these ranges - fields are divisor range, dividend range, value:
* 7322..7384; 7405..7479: 1.04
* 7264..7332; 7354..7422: 1.04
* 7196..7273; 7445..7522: 1.04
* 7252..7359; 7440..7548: 1.05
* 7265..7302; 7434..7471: 1.04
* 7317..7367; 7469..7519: 1.07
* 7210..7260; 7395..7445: 1.03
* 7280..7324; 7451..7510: 1.07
